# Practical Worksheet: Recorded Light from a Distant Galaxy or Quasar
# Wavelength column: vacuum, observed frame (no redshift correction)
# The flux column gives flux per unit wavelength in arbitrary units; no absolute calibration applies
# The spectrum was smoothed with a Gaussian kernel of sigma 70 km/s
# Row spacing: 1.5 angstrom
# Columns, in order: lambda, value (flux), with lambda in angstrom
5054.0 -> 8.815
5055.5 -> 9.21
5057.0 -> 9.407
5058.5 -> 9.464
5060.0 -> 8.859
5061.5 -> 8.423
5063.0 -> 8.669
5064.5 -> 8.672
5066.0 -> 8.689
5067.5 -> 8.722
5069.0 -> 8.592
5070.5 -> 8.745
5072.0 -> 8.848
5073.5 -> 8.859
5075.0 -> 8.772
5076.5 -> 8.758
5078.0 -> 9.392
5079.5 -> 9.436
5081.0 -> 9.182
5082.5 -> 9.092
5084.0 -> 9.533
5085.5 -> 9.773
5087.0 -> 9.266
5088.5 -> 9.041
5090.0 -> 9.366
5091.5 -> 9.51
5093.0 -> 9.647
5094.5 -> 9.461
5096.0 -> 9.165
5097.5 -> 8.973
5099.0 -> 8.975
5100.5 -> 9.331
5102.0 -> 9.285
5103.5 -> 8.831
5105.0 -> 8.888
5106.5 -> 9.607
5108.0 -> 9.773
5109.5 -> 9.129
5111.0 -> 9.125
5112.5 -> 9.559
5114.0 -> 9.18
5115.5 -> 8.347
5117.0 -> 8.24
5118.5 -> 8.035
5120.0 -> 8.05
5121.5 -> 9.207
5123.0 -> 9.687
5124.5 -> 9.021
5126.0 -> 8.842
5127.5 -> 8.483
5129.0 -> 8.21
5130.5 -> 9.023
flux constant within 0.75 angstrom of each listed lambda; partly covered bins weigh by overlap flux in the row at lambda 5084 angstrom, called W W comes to 9.533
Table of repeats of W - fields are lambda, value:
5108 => 9.773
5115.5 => 8.347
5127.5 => 8.483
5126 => 8.842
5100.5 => 9.331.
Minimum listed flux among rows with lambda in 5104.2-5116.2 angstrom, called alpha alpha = 8.347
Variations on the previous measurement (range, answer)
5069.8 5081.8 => 8.745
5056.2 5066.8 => 8.423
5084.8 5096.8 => 9.041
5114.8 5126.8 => 8.035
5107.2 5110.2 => 9.129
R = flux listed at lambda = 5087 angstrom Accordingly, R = 9.266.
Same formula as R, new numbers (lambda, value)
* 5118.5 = 8.035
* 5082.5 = 9.092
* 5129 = 8.21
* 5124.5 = 9.021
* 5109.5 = 9.129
